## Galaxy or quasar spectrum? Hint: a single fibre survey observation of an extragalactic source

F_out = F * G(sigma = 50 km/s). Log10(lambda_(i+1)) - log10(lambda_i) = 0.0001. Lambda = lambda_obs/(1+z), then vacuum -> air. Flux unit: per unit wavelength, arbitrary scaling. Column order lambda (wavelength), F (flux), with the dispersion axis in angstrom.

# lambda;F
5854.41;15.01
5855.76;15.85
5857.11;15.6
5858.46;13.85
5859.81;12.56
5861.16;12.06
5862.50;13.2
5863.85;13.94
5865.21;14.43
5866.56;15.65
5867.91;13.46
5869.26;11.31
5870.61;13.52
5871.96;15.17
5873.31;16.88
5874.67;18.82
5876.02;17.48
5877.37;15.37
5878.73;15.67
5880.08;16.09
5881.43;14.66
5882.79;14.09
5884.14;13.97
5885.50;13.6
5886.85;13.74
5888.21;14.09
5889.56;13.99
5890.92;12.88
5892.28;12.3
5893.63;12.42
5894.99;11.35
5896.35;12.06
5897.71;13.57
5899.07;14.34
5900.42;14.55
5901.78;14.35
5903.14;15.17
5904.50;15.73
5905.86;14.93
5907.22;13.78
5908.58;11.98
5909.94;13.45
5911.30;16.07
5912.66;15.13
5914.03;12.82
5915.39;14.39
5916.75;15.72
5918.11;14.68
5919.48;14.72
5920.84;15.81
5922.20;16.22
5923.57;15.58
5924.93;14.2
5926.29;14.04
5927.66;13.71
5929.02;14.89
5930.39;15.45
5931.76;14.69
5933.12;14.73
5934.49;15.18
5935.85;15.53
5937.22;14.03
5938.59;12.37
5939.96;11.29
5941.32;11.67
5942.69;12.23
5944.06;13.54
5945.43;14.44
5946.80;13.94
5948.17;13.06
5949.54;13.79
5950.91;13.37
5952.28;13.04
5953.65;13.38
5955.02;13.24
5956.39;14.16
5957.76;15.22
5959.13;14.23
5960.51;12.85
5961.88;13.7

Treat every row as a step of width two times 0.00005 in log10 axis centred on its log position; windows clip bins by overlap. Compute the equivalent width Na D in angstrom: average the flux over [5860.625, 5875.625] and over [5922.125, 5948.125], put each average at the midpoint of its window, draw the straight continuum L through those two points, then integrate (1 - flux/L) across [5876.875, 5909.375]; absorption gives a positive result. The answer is 0.9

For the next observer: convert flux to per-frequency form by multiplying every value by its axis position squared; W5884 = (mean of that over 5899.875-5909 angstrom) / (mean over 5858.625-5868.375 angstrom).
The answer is 1.07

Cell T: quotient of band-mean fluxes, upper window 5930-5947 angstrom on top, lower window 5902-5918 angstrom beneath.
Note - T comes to 0.95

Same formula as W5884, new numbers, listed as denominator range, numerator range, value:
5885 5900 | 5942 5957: 1.04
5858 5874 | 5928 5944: 1.02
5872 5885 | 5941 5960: 0.88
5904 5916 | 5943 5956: 0.96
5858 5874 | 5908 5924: 1.08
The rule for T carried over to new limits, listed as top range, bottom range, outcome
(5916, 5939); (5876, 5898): 1.07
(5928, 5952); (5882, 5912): 1.00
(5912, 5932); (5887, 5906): 1.08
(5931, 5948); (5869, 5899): 0.95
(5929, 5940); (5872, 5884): 0.90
